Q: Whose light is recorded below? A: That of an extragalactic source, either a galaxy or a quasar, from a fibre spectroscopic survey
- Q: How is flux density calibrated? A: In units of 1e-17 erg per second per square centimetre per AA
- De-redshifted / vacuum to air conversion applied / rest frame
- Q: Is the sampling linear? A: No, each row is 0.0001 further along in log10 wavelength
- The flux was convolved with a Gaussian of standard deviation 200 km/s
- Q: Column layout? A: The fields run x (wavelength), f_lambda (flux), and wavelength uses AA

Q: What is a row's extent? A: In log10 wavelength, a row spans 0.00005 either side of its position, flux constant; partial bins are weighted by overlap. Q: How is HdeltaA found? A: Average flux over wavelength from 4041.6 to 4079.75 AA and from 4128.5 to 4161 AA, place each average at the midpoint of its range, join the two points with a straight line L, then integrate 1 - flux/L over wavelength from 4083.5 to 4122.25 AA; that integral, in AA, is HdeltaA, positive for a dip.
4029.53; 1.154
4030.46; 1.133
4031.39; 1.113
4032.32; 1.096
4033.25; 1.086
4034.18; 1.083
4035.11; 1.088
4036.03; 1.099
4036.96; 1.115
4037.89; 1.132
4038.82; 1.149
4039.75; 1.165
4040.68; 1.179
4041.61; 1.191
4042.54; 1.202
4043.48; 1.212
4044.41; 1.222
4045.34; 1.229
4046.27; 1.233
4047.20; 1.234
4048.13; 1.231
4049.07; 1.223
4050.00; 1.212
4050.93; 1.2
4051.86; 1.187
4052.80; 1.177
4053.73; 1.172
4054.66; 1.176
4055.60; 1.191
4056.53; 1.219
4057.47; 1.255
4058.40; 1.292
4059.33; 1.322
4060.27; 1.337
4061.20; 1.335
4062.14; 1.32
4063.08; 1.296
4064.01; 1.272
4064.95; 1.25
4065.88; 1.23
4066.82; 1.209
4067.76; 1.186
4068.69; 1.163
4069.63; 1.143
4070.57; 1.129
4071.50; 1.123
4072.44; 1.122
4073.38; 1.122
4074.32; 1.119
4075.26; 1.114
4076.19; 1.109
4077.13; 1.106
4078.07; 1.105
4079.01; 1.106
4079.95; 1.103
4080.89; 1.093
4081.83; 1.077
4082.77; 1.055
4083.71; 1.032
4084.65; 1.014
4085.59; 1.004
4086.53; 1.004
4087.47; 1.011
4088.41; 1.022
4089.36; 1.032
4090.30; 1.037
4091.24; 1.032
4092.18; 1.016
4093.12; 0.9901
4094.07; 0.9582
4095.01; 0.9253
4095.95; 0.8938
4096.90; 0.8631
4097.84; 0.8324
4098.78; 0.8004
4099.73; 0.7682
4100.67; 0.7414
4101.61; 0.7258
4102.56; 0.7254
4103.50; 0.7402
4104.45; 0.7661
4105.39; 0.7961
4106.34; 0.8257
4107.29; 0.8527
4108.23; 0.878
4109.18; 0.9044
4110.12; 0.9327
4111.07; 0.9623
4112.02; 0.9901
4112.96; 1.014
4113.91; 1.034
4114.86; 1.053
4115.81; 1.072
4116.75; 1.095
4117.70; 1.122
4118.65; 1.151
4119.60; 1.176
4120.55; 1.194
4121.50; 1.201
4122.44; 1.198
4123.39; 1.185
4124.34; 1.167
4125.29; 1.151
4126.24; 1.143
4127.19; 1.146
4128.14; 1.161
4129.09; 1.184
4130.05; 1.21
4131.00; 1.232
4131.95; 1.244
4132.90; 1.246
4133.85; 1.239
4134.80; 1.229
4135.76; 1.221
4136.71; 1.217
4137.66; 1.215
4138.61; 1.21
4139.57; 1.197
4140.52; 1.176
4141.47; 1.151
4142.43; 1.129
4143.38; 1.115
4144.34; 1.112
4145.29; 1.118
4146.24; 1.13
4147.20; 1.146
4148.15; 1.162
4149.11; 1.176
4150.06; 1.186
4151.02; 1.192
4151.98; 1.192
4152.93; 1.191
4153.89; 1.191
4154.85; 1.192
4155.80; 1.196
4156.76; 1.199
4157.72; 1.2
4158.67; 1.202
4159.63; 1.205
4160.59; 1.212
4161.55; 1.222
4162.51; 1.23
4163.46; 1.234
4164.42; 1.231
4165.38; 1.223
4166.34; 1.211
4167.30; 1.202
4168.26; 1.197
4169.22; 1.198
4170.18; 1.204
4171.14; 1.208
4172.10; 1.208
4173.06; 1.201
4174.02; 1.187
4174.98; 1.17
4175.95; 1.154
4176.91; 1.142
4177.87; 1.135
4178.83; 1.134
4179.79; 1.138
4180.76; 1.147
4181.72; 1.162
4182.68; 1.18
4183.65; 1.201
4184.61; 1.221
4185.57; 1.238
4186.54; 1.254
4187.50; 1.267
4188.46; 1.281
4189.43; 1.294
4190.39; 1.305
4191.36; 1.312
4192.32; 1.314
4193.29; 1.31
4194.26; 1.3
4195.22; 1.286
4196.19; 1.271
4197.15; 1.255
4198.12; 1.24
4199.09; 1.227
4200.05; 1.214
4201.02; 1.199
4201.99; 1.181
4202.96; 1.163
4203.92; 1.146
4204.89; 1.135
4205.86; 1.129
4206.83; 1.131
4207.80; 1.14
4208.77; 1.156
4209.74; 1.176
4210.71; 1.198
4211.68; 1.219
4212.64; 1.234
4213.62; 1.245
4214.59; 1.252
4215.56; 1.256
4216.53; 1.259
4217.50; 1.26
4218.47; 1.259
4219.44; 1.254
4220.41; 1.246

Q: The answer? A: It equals 7.7 AA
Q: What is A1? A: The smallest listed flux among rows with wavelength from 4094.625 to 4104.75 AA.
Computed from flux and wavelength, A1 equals 0.7254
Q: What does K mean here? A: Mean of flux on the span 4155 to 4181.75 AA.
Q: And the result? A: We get 1.19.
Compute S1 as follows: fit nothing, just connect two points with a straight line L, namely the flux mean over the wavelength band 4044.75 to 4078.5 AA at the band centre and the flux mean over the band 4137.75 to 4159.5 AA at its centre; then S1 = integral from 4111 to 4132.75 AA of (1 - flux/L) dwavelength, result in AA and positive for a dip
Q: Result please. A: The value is 0.8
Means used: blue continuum 1.2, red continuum 1.17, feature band 1.14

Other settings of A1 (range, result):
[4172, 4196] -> 1.134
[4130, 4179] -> 1.112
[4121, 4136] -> 1.143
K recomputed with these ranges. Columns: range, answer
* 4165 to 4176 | 1.2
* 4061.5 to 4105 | 1.03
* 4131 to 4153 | 1.18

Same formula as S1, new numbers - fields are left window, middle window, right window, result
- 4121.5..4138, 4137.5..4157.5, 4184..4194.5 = 0.9 AA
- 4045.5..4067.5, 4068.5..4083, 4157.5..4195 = 1.5 AA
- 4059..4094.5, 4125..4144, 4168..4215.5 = -0.4 AA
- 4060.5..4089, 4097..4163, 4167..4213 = 4.4 AA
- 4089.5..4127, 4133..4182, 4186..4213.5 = -3.4 AA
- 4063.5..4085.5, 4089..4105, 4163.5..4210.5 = 3.8 AA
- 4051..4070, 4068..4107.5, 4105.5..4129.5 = 6.0 AA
